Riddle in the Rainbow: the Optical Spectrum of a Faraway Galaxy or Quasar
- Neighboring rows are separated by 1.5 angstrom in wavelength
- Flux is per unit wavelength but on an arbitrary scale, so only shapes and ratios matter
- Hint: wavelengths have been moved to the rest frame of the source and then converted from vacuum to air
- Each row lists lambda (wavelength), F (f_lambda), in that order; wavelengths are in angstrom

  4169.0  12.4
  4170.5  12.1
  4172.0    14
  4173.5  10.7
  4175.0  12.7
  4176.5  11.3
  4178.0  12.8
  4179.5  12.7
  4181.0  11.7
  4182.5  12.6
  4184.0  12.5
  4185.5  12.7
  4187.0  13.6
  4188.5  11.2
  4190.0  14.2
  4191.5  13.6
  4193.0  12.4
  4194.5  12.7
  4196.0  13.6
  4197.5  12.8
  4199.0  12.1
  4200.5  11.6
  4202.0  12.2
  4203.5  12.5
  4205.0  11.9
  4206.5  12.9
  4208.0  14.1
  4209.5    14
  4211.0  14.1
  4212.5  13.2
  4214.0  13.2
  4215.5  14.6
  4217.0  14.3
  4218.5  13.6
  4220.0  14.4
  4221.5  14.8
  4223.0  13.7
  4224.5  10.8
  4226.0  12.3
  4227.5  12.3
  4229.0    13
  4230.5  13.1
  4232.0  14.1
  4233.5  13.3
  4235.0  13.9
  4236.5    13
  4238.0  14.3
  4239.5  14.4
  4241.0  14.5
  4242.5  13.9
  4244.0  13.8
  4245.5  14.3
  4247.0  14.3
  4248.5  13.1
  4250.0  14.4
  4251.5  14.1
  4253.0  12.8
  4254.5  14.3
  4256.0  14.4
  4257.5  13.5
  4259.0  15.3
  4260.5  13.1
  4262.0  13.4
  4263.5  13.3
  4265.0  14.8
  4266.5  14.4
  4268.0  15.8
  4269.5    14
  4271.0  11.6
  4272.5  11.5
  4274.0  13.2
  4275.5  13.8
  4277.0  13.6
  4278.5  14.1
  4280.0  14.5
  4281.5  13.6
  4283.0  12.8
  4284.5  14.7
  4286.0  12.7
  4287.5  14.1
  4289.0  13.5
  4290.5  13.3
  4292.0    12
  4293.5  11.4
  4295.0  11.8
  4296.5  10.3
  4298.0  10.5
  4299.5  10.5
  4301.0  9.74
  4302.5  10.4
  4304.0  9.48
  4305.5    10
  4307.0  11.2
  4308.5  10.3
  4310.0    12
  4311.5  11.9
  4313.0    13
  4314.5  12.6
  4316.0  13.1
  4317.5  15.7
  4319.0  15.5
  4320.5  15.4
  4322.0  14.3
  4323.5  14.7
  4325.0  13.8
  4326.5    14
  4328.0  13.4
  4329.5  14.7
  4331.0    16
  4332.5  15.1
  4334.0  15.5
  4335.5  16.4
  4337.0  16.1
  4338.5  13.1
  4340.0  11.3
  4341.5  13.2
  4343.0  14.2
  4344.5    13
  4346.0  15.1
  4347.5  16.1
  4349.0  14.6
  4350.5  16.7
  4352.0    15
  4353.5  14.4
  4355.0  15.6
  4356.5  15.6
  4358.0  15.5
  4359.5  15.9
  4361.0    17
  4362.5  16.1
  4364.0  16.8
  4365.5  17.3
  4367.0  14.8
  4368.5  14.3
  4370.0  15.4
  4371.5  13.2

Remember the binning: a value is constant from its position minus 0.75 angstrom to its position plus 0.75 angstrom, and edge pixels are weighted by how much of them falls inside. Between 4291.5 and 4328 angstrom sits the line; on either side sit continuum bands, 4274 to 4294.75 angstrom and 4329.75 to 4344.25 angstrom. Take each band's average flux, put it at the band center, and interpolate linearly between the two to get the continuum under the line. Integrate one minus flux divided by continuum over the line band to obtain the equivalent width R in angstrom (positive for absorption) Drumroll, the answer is 4.4 angstrom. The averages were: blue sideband 13.3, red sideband 14.5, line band 12.3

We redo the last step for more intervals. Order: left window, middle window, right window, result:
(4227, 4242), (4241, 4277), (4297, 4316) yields -3.0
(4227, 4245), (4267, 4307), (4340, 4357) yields 4.8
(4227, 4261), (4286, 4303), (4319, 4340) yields 3.2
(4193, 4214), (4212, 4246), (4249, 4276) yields -0.9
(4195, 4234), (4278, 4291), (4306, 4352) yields 0.0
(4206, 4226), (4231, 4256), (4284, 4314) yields -1.8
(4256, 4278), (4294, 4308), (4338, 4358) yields 3.6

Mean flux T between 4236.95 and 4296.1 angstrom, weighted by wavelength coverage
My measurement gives 13.6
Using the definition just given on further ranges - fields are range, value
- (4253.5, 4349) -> 13.3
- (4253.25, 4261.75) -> 14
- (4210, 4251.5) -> 13.7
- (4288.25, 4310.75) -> 11.1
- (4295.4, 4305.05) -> 10.2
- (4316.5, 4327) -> 14.8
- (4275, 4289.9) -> 13.7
